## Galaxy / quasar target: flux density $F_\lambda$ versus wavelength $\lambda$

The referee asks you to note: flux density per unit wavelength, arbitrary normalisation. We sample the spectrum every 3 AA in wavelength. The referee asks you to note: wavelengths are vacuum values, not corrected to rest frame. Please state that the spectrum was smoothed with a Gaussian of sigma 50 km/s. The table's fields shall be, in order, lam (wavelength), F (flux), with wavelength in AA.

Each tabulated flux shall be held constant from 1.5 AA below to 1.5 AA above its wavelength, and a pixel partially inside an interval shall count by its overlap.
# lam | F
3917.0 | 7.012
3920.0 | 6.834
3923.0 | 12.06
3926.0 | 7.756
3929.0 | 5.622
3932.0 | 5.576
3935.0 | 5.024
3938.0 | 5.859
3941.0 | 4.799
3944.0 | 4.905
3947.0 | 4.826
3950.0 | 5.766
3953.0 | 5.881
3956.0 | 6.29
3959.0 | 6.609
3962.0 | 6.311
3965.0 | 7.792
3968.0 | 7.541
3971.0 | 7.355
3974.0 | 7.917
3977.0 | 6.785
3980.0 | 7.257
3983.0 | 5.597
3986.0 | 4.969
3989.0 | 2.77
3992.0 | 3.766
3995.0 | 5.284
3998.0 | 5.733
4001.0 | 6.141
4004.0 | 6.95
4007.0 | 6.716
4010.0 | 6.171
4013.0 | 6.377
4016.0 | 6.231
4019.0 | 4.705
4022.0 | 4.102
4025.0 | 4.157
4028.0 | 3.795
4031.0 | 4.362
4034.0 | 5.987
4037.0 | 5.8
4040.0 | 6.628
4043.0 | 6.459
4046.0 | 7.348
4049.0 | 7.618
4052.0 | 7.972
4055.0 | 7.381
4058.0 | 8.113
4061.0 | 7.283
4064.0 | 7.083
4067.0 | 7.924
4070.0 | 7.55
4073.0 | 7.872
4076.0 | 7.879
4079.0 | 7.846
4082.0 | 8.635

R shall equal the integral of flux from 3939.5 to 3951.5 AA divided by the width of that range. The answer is 5.07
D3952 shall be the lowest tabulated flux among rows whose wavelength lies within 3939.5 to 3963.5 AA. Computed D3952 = 4.799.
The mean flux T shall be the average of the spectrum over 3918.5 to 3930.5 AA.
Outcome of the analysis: 8.07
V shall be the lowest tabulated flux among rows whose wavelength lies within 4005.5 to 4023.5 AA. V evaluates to 4.102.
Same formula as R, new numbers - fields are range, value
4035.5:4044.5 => 6.3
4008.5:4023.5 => 5.52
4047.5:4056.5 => 7.66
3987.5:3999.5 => 4.39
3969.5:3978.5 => 7.35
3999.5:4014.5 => 6.47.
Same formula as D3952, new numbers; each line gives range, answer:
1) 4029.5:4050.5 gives 4.362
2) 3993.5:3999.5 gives 5.284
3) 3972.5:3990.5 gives 2.77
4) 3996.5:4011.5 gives 5.733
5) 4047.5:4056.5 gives 7.381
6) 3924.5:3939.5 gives 5.024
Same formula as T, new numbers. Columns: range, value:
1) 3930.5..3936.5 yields 5.3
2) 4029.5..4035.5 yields 5.17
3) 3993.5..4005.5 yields 6.03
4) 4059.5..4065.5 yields 7.18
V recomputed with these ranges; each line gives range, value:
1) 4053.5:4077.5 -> 7.083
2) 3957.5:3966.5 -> 6.311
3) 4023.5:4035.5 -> 3.795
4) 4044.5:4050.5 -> 7.348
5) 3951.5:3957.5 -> 5.881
